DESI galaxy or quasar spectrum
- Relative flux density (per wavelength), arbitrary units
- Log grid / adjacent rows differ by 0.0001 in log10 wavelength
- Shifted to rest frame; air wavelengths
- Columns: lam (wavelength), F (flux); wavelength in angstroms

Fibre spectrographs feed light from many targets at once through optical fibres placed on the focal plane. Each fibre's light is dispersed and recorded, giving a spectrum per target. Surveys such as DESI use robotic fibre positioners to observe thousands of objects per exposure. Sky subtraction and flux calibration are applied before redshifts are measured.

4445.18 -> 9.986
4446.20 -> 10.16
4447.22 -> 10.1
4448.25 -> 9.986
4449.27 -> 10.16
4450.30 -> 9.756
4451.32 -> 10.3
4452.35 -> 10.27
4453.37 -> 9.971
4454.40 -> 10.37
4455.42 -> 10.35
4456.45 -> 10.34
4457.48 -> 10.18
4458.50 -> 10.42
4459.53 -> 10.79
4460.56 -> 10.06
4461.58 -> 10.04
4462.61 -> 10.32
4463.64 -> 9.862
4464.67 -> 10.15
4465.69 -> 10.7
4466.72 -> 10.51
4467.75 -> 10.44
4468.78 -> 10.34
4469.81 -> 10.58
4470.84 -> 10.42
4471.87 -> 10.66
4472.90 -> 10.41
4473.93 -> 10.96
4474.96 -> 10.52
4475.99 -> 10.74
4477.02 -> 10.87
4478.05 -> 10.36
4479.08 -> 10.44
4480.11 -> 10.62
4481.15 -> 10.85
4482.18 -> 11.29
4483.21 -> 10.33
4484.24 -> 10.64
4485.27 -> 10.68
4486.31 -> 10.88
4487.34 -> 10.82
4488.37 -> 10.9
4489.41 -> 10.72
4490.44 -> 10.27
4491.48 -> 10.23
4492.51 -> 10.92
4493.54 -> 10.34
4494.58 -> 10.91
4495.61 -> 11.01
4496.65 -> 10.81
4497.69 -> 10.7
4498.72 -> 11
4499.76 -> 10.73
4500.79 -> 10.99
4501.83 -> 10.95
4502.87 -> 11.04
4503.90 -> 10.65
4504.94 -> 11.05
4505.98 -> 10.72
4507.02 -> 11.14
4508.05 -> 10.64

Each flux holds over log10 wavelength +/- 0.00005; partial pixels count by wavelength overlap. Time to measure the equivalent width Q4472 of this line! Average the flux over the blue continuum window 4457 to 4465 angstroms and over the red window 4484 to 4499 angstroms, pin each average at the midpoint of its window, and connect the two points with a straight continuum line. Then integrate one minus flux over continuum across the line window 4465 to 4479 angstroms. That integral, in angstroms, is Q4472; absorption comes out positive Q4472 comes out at -0.22 angstroms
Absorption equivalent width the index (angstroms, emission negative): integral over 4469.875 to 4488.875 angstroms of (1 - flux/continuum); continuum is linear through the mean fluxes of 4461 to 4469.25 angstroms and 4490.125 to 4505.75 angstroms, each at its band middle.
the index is -0.3 angstroms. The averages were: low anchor 10.3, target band 10.7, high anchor 10.8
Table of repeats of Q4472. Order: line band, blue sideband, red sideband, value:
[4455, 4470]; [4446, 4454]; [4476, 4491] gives 0.0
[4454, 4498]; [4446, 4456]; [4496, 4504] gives -0.2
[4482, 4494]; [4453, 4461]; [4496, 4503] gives 0.1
